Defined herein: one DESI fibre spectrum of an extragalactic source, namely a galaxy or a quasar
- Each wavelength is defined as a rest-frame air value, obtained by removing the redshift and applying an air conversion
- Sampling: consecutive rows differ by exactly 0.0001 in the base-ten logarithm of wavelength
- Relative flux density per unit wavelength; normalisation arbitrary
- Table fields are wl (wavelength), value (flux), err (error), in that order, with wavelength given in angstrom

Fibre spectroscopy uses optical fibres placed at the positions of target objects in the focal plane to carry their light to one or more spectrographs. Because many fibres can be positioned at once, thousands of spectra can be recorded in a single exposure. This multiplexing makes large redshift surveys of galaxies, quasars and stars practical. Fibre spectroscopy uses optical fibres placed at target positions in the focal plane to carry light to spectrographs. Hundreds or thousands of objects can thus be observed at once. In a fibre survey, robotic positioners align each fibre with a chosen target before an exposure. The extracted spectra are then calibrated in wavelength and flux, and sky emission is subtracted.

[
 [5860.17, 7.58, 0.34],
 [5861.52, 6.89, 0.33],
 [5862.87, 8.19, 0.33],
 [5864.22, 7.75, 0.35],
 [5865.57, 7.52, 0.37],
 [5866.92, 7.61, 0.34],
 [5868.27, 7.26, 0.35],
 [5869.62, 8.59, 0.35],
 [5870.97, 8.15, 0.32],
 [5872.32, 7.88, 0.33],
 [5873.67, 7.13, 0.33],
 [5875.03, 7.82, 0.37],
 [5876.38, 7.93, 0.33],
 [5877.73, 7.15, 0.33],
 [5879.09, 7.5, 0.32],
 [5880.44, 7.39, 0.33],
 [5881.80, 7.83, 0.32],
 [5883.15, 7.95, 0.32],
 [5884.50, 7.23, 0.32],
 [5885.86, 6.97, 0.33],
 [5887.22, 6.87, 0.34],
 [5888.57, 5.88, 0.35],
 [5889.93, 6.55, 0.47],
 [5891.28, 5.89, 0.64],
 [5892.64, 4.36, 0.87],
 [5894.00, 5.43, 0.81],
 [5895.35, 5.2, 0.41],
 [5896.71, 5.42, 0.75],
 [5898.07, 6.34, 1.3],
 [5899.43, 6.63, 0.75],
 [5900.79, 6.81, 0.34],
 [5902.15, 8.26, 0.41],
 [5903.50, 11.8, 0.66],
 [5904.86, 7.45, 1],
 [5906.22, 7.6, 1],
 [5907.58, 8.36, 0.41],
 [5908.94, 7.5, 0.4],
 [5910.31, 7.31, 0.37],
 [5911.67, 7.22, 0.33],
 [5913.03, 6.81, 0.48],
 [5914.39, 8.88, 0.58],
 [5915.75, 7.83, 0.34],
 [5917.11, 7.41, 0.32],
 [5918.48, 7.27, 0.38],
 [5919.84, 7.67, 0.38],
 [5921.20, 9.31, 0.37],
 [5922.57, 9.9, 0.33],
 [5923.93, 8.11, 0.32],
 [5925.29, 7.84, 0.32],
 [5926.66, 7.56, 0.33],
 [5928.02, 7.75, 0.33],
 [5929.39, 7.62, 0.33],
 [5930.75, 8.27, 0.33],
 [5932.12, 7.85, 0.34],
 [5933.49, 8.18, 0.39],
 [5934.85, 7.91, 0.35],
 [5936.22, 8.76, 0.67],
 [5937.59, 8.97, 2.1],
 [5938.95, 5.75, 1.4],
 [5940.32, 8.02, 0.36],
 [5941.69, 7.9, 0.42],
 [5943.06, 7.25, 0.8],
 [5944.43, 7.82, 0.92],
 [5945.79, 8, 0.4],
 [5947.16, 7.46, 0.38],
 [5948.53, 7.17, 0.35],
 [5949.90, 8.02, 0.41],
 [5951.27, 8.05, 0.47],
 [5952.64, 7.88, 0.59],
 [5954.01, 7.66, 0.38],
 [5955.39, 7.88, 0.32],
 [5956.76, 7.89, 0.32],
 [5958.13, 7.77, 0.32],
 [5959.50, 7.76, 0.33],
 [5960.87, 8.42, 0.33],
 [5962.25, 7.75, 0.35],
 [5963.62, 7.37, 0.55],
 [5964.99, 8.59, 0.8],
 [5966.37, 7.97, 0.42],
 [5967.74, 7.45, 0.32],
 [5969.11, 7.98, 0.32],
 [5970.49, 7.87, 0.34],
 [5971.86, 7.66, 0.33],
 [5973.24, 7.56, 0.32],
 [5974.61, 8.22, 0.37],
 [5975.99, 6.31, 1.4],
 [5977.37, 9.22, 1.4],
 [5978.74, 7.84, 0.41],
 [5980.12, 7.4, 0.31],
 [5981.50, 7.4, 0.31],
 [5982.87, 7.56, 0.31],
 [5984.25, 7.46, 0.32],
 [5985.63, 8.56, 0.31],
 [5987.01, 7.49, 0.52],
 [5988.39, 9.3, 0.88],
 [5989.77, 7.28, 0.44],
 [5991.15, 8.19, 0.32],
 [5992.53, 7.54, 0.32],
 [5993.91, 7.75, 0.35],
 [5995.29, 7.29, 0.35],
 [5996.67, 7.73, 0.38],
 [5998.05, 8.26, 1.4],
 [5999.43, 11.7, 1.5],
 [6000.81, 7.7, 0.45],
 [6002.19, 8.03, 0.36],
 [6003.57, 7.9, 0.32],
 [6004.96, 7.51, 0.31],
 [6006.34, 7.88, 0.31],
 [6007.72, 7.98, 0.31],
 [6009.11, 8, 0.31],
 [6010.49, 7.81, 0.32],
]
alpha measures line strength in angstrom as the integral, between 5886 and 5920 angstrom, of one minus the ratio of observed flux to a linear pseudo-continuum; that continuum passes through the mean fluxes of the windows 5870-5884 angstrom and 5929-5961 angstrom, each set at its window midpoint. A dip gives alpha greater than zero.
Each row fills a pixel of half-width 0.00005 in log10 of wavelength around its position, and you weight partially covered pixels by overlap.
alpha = 3.0 angstrom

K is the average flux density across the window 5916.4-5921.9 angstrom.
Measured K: 7.91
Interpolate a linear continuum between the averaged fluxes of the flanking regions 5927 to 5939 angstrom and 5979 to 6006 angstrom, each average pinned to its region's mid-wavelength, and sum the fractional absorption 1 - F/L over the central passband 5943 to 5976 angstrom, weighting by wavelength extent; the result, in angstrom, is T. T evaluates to 0.9 angstrom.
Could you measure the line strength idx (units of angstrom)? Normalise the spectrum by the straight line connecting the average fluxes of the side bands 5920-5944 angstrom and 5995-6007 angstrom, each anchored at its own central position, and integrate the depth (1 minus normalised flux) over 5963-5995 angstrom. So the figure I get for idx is 1.4 angstrom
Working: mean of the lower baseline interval 8.04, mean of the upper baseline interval 8.26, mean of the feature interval 7.82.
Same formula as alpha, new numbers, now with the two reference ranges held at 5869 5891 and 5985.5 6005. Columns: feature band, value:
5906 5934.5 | -1.0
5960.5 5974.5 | 0.2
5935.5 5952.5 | 0.1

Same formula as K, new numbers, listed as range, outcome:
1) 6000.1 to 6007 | 7.82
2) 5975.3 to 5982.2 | 7.64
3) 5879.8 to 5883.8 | 7.72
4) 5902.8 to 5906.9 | 8.96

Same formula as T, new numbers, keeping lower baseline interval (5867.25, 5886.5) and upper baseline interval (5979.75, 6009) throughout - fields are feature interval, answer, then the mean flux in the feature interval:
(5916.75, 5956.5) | -0.46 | 7.91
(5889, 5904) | 2.26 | 6.54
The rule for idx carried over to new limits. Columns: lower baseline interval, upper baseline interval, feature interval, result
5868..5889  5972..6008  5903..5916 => -0.7 angstrom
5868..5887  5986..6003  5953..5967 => 0.2 angstrom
